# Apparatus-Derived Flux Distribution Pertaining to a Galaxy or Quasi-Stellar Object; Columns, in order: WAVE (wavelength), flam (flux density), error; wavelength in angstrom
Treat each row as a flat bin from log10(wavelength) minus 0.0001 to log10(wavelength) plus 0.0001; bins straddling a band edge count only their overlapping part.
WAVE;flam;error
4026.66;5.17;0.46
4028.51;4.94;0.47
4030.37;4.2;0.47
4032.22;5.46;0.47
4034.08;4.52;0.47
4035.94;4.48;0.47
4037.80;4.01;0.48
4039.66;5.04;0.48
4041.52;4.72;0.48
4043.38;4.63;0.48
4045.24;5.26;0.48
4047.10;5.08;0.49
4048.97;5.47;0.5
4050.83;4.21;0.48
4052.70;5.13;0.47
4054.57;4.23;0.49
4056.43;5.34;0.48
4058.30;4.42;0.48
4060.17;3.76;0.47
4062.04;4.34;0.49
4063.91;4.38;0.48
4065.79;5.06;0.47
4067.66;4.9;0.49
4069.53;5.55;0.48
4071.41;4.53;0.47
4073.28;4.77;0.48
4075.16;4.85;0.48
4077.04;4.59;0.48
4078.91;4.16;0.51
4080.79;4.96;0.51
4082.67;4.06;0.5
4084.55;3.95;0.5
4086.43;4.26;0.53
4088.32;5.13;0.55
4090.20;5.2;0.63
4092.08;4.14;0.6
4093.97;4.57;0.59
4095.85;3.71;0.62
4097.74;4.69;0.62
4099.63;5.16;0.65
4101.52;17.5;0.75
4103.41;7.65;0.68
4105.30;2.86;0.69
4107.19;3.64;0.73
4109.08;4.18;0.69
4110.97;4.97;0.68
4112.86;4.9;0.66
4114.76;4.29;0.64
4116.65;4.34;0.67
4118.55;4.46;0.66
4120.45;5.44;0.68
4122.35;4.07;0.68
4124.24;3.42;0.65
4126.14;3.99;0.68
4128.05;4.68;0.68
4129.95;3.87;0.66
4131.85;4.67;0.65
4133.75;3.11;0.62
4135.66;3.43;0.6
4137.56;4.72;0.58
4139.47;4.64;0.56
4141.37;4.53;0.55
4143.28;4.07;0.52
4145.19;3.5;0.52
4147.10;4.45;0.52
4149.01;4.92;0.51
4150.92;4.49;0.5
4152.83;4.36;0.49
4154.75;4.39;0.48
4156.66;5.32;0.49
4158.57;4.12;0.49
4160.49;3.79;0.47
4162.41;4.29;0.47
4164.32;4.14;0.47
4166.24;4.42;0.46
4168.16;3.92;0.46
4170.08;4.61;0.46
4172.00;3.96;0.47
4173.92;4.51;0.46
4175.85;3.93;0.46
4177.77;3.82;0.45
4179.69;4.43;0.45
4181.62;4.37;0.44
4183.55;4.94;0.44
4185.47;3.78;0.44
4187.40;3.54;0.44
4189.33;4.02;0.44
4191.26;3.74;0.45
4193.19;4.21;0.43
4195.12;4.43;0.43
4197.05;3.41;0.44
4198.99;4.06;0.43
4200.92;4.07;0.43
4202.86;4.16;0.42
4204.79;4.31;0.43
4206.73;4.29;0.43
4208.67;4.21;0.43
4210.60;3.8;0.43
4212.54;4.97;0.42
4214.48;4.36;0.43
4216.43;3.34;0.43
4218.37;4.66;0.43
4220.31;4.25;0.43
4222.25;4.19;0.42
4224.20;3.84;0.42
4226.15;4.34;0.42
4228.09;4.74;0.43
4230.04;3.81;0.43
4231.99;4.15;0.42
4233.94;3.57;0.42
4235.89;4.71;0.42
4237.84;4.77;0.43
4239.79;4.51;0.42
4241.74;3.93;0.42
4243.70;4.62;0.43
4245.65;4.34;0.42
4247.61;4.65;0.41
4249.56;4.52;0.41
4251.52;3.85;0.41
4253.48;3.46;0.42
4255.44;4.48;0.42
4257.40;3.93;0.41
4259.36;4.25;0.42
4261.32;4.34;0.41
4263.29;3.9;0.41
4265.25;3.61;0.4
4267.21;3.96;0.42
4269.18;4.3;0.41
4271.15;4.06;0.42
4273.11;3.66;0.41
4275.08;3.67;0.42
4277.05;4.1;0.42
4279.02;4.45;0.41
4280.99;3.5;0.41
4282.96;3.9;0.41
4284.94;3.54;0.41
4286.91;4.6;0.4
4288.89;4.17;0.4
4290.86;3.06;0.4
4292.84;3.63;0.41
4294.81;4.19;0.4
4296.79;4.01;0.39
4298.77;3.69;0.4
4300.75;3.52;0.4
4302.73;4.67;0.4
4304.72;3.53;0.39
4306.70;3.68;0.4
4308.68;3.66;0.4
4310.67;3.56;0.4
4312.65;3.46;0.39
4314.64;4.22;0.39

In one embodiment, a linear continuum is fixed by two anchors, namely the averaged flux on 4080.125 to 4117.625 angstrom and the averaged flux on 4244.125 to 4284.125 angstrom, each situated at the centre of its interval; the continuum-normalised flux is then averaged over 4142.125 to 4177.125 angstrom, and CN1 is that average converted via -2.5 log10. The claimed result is 0.120 mag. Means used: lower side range 5.21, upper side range 4.05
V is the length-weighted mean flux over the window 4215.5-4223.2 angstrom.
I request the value 4.12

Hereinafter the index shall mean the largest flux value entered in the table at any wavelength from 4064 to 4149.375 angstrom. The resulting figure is 17.5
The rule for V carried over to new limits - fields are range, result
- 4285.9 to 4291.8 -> 3.95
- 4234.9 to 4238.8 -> 4.74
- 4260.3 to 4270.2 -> 4.02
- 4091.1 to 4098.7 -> 4.28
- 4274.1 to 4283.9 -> 3.93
